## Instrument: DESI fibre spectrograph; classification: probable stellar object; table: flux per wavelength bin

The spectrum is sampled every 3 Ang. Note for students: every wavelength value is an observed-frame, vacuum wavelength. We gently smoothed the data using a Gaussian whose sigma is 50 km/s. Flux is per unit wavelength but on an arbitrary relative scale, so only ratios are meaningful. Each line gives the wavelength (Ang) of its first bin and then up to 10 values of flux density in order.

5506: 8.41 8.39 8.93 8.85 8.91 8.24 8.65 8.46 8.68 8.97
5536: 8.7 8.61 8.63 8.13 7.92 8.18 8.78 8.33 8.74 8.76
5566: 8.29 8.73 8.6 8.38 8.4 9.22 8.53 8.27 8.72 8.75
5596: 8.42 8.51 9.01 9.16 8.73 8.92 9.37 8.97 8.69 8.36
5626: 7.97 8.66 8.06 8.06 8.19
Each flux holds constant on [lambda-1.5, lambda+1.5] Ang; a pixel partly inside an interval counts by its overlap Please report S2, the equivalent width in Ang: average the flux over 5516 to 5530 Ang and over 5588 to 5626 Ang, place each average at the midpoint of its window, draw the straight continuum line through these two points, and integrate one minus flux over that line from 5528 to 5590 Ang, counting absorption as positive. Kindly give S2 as 0.8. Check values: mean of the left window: 8.59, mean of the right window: 8.76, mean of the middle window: 8.55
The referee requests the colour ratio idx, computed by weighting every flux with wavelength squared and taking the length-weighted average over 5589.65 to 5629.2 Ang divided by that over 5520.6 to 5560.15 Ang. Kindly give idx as 1.05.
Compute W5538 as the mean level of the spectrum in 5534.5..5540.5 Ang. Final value 8.65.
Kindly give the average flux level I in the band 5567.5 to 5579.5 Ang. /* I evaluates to 8.53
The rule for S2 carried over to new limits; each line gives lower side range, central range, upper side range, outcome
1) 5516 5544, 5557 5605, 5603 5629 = 0.5 Ang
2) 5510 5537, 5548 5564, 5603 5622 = 0.6 Ang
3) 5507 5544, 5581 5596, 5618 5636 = -0.3 Ang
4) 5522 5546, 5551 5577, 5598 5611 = 0.5 Ang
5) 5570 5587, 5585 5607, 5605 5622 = 0.2 Ang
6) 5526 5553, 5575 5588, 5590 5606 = 0.1 Ang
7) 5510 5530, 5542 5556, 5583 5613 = 0.6 Ang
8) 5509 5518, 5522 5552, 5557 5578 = 0.7 Ang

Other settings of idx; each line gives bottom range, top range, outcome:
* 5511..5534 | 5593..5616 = 1.05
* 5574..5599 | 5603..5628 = 1.03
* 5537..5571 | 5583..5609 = 1.04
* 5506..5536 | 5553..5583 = 1.01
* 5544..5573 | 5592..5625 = 1.06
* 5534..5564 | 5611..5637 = 1.03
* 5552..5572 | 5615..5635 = 1.01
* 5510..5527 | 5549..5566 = 0.99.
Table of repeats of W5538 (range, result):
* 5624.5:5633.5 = 8.23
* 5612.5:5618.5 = 9.17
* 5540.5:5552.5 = 8.21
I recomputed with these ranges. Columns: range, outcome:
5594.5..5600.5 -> 8.46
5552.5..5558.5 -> 8.55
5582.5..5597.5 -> 8.54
